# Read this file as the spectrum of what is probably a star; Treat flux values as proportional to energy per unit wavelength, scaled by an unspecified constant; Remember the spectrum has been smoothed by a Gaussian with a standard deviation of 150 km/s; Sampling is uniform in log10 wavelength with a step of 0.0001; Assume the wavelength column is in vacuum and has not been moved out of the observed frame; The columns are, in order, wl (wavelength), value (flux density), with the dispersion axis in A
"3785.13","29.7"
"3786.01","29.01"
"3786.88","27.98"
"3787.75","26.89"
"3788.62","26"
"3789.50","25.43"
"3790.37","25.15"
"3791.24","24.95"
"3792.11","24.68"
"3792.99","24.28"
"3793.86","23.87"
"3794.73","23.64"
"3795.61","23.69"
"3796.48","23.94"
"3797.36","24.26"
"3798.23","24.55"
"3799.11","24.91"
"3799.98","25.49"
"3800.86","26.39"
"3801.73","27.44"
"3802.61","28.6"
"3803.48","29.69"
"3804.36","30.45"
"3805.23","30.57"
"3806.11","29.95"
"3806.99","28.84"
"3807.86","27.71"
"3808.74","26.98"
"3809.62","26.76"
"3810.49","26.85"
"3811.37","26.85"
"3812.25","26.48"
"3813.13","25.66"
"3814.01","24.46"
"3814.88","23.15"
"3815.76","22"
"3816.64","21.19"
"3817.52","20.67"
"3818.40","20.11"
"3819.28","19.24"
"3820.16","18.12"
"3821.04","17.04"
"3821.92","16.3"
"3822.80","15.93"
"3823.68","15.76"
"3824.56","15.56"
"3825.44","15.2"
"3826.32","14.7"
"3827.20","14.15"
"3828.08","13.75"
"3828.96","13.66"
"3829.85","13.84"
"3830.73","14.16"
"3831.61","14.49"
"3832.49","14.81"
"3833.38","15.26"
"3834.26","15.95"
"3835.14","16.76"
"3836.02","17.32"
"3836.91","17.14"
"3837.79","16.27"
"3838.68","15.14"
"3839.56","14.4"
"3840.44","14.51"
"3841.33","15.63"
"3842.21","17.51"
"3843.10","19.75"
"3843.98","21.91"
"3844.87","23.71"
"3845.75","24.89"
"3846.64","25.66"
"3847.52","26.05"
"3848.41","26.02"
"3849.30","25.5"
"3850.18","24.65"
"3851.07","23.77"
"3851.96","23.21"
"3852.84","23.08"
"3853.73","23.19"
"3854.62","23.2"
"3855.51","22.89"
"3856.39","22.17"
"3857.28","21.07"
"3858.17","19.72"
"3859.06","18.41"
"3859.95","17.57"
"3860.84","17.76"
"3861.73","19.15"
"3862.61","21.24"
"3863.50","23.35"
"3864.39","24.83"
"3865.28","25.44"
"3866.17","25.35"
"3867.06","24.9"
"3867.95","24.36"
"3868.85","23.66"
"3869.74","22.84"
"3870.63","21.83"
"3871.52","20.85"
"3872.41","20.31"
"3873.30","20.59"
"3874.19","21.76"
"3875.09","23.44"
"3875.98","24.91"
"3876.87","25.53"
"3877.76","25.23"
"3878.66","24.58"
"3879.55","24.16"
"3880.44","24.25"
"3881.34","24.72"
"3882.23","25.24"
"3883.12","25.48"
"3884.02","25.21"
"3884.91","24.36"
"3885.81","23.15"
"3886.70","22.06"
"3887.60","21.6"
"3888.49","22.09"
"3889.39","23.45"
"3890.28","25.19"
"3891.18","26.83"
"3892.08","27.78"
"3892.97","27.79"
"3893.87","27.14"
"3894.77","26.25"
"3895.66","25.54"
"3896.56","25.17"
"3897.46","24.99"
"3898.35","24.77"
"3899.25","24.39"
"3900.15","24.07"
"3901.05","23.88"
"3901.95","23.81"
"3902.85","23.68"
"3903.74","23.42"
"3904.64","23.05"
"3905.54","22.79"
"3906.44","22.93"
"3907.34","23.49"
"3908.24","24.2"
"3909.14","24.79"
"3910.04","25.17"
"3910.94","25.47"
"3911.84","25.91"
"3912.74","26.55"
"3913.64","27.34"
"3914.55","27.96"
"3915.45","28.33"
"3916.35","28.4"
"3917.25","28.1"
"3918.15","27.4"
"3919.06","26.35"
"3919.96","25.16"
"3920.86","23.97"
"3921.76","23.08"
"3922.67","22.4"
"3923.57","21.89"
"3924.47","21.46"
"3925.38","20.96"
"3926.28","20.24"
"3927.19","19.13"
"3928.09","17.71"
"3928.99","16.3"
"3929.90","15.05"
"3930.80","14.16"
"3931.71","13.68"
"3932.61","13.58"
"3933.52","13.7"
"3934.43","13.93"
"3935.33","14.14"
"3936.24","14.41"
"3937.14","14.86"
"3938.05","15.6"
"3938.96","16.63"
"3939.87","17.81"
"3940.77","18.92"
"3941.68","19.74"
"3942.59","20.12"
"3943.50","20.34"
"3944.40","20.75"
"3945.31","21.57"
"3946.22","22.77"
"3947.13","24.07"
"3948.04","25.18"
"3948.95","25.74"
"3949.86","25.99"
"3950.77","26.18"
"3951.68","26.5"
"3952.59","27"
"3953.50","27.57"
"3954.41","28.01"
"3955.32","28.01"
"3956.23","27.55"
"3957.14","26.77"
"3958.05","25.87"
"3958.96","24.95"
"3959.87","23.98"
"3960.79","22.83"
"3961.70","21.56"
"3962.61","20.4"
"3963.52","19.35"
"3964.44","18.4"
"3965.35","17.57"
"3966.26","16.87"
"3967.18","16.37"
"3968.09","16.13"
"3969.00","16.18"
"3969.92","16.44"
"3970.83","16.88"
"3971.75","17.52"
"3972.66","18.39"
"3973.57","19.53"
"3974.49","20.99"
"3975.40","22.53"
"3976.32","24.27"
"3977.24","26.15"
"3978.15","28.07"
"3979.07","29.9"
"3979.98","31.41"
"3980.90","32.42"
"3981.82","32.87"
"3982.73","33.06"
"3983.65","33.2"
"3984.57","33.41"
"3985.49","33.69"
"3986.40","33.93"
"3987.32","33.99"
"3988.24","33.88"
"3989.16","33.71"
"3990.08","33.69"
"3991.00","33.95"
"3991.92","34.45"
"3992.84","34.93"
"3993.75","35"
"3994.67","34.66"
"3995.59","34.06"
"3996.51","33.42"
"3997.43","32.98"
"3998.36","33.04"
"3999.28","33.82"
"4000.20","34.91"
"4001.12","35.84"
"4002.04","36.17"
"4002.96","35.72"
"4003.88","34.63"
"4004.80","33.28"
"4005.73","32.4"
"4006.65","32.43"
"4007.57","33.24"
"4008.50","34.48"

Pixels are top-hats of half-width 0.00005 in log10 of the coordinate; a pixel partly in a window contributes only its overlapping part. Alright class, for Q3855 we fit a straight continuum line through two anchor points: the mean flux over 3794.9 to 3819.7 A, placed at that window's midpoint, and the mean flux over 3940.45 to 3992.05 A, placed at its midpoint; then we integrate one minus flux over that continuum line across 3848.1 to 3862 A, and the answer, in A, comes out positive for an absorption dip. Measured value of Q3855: 1.9 A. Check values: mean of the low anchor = 25.6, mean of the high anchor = 25.1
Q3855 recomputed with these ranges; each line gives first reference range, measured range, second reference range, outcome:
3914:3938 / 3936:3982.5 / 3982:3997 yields 8.23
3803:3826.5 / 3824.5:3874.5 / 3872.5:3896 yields 7.99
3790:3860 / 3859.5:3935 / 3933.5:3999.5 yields 0.58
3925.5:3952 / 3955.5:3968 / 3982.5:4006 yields 1.65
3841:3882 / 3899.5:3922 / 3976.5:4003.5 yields 1.34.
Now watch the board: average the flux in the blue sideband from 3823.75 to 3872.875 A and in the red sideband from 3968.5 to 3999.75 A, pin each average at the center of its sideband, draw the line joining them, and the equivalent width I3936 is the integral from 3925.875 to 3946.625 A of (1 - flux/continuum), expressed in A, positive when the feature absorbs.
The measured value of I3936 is 7.1 A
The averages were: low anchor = 19.8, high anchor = 29.3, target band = 17.2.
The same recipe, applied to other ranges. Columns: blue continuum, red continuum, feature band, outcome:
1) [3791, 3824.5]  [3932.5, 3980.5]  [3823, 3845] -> 7.2 A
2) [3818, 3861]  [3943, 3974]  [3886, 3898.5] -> -2.9 A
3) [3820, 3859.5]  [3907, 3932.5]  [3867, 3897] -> -4.6 A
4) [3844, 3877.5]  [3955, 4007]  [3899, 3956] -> 7.7 A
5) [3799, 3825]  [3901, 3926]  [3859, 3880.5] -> 1.5 A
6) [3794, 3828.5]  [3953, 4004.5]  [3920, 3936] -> 5.0 A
